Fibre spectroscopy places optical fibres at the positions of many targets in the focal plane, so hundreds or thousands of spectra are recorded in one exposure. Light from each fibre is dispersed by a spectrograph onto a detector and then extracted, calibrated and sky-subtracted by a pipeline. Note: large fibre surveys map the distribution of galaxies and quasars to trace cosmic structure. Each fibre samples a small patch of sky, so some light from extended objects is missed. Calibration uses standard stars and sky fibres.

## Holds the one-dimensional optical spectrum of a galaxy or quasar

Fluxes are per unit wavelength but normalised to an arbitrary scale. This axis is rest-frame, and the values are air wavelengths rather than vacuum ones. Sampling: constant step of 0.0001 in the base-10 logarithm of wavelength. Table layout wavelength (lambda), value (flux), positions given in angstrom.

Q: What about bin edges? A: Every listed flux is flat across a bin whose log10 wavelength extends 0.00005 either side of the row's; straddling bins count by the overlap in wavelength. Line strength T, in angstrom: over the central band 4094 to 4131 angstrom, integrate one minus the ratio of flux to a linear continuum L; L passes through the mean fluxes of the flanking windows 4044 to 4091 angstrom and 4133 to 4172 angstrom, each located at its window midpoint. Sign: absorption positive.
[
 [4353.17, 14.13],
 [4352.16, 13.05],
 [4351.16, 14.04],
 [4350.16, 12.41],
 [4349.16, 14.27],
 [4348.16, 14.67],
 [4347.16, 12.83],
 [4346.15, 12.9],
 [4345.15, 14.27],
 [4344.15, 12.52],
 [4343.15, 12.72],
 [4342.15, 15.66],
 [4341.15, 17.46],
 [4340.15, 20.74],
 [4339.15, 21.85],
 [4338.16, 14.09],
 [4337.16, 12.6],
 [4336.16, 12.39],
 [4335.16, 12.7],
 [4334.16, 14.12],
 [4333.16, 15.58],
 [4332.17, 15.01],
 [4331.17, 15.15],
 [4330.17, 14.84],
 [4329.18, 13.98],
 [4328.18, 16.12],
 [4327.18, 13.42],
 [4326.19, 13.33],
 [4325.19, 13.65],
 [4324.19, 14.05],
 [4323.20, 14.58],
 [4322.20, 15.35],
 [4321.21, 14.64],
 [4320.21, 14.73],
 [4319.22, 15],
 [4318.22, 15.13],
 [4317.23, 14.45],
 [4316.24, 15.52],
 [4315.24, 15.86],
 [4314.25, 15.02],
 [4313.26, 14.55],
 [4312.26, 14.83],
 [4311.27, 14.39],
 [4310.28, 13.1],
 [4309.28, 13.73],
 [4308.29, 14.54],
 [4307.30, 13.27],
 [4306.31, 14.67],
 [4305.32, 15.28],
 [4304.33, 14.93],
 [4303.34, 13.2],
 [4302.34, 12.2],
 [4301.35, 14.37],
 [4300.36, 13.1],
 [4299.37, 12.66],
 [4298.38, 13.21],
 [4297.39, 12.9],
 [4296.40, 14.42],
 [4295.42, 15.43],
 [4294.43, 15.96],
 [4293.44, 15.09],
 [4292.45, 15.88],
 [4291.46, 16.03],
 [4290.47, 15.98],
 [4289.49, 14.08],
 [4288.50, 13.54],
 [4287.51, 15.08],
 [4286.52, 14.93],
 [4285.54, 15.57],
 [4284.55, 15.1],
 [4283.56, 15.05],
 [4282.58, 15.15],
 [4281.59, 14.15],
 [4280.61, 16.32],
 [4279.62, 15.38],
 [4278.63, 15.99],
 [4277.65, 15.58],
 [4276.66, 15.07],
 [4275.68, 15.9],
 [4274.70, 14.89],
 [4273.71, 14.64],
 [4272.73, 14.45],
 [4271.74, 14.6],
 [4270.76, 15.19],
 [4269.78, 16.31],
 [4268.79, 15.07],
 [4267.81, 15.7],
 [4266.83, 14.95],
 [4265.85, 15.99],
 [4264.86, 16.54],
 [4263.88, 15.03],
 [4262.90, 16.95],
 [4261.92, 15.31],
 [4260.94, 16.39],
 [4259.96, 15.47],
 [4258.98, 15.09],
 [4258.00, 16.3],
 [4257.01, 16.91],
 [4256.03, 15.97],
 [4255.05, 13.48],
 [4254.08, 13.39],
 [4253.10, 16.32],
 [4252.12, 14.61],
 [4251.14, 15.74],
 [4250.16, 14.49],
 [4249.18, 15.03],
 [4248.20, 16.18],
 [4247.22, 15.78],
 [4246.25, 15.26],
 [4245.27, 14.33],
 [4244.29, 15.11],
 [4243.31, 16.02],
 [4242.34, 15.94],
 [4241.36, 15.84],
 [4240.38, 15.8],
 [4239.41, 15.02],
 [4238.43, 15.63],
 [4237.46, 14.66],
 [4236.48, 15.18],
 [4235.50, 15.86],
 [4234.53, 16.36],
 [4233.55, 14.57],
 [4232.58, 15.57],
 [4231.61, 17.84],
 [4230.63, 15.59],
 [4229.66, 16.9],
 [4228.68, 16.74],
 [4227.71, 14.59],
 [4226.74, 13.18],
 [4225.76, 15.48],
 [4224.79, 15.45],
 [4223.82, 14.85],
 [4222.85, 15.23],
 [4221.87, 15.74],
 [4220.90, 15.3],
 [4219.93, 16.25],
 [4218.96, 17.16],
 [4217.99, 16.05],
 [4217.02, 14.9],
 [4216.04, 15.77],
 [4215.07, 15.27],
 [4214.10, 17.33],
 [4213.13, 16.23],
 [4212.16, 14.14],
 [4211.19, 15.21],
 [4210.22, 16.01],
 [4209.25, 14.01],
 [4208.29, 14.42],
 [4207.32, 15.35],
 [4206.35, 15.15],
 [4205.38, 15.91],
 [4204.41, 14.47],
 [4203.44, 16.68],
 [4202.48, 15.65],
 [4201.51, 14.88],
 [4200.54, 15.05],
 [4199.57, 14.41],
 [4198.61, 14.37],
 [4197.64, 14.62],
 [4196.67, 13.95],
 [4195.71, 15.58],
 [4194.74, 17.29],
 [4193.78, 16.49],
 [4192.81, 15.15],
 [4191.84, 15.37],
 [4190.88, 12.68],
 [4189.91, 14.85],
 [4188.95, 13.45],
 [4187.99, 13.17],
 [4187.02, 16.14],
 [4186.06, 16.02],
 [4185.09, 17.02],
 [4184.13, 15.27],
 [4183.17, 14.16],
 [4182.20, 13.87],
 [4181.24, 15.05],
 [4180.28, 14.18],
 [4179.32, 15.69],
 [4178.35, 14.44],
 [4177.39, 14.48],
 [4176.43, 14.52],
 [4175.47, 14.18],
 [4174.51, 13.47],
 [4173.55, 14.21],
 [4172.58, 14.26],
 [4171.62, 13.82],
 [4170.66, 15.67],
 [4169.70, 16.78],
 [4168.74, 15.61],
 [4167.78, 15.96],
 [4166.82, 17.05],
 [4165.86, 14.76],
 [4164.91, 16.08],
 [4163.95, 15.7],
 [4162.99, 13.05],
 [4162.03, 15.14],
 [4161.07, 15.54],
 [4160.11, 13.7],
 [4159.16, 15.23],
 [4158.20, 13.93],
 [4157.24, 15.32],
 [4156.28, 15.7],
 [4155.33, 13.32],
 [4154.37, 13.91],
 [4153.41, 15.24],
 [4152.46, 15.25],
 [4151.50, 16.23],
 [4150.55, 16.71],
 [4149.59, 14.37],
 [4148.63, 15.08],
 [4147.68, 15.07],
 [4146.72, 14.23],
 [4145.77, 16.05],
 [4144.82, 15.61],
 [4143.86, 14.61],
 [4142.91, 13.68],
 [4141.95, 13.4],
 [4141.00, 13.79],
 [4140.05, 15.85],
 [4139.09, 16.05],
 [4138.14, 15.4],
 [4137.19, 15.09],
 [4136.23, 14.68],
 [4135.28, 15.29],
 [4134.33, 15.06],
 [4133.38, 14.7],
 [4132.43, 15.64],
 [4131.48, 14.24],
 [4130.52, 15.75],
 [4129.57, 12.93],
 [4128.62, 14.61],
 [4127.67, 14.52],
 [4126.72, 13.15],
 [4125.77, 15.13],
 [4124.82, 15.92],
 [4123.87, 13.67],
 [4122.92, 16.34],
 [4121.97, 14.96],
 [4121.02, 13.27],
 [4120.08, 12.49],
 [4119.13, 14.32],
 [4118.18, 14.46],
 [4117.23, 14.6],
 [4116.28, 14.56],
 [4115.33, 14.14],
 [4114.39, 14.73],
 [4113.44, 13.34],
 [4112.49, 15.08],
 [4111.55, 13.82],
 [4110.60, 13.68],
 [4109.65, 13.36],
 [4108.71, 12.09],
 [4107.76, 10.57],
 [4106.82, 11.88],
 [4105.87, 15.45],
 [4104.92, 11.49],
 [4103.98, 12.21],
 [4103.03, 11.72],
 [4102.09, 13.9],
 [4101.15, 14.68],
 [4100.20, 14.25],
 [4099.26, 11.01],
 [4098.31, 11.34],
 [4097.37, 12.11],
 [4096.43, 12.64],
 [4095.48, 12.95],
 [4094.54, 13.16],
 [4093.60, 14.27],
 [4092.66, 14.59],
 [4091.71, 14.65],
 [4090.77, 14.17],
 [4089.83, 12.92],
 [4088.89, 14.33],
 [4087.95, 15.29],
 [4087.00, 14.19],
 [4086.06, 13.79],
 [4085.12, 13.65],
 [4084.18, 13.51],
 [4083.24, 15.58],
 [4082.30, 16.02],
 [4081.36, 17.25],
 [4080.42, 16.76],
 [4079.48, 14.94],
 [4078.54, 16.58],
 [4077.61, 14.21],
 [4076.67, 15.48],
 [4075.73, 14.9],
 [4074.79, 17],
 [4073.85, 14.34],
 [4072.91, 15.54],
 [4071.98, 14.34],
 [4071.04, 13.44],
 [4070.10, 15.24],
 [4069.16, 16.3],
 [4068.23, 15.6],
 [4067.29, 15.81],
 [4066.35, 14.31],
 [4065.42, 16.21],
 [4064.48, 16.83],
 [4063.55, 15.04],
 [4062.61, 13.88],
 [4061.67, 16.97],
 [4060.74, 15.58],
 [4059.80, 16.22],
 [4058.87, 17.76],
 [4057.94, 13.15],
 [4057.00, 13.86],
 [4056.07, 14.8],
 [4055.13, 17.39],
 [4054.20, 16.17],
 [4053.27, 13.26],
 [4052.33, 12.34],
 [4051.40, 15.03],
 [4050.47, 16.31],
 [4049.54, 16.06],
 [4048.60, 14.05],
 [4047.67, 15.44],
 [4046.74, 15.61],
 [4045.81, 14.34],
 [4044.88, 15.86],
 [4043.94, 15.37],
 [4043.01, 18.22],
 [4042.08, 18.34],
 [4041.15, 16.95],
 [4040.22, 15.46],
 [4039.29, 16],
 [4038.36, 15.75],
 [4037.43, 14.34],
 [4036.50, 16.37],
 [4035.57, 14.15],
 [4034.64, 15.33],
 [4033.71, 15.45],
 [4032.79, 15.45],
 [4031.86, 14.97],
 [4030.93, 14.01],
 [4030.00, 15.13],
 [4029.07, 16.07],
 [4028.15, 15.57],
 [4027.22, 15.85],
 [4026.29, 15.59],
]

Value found 3.7 angstrom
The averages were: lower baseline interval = 15.2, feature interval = 13.6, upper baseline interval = 15.1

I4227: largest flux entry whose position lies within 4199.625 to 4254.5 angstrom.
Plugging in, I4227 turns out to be 17.84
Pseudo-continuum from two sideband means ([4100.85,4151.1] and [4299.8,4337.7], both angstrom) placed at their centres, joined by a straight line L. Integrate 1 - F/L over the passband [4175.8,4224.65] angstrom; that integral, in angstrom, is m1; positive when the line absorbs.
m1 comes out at -3.0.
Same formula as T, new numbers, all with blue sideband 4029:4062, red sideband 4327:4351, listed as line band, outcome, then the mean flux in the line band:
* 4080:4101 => 1.8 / 14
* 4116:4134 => 0.9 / 14.5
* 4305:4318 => 0.2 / 14.6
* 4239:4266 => -1.1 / 15.5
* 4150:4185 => 0.5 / 15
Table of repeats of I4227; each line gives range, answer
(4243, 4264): 16.95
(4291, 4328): 16.03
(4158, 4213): 17.29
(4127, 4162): 16.71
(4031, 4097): 18.34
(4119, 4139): 16.34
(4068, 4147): 17.25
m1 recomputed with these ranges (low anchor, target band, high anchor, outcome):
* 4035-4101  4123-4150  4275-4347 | 0.2 angstrom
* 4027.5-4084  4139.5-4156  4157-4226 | 0.4 angstrom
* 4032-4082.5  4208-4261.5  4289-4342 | -1.9 angstrom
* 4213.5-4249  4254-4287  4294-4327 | -1.0 angstrom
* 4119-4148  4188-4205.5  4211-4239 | 0.4 angstrom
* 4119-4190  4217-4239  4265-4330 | -1.2 angstrom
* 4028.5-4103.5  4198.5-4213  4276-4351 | -0.3 angstrom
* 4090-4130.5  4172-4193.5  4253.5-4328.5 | -0.8 angstrom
